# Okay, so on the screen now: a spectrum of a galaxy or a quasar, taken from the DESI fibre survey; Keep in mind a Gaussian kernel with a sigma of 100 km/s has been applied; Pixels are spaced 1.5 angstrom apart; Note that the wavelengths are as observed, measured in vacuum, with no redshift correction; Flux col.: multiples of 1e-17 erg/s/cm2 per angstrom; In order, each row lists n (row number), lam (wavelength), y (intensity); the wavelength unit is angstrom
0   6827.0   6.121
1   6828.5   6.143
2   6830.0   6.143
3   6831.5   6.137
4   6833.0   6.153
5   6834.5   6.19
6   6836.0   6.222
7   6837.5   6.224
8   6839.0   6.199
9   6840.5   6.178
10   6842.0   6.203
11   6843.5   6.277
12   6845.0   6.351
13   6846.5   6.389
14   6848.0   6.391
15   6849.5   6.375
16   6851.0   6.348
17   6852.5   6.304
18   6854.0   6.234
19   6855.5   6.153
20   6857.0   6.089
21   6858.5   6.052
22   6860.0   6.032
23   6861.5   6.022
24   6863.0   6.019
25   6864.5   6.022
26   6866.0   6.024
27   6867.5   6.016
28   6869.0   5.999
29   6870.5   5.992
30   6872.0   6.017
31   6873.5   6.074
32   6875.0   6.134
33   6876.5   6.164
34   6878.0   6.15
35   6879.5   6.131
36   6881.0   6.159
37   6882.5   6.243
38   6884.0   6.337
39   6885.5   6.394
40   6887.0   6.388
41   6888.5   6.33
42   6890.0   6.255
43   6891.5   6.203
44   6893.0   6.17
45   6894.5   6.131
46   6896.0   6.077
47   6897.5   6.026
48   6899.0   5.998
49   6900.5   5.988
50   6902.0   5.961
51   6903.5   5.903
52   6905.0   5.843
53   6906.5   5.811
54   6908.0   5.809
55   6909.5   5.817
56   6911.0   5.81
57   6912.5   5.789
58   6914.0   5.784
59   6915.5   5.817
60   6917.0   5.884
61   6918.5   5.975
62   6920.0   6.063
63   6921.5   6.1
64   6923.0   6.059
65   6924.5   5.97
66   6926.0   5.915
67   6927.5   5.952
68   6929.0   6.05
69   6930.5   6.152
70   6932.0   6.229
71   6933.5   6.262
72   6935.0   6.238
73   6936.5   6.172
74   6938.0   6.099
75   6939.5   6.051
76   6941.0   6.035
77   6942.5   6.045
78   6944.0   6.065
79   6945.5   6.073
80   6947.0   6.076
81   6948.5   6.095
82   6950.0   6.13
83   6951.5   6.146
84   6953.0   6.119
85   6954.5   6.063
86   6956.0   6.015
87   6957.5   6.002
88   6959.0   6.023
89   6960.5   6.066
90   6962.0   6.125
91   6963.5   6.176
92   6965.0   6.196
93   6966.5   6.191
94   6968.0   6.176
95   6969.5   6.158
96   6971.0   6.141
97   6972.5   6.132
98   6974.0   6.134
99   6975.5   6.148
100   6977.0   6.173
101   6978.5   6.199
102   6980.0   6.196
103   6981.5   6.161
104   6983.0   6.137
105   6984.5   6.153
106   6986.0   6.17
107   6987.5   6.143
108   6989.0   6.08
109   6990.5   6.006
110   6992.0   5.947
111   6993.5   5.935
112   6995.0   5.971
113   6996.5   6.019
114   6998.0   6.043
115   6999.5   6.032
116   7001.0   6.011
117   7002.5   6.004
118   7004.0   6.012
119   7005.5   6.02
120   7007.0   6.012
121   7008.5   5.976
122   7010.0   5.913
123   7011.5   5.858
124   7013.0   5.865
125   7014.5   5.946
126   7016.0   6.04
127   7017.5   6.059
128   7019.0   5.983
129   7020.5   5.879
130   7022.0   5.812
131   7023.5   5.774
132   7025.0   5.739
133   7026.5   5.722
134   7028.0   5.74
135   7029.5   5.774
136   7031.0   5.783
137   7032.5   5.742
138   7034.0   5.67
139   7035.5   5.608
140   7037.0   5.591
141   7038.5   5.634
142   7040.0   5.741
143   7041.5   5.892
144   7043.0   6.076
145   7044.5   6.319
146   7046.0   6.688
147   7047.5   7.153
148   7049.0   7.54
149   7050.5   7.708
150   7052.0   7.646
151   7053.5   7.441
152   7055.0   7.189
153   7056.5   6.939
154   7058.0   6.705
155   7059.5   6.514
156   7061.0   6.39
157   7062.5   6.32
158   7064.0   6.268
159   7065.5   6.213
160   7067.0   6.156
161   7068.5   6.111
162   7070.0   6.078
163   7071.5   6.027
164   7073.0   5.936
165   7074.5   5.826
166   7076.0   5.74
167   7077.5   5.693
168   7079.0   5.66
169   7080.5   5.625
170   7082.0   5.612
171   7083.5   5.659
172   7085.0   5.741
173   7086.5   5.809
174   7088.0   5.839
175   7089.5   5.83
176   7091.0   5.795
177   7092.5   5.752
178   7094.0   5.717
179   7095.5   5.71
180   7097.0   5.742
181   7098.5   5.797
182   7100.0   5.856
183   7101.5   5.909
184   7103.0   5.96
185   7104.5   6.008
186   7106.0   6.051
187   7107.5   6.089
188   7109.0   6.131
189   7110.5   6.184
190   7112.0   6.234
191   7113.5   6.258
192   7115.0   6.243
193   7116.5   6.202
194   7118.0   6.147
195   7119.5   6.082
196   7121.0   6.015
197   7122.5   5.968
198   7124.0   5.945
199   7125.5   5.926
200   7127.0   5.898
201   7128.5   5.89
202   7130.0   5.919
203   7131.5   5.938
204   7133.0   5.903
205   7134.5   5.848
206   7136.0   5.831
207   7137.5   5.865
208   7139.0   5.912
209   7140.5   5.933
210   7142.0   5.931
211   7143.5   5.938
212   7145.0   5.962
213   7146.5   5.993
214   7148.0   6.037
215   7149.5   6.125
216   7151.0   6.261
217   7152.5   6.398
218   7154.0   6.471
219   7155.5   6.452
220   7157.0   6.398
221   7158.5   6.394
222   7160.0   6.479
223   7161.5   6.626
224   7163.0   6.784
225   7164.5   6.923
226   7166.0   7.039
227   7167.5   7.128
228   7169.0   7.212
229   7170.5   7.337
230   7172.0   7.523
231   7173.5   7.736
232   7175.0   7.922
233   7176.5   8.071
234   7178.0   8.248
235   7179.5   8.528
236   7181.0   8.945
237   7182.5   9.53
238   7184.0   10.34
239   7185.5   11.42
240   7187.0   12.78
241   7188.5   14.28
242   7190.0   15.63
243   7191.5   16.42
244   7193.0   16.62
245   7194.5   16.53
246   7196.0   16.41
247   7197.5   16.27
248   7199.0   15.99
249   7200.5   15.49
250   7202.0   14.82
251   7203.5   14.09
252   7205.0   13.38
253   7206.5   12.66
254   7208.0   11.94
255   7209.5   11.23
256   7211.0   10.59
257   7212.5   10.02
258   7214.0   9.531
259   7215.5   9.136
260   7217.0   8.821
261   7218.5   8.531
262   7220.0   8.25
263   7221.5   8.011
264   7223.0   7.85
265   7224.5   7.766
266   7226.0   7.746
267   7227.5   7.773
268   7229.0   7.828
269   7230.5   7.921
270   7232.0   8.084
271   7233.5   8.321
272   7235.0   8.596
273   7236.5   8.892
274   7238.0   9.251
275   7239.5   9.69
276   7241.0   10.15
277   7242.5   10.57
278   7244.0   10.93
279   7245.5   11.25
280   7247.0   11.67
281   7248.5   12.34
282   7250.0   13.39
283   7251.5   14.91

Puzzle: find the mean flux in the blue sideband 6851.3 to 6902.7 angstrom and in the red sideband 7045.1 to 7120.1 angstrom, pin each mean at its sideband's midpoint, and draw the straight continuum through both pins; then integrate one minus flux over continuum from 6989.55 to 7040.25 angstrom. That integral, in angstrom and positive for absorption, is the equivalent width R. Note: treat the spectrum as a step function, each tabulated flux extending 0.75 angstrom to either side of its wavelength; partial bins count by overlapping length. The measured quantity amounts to 2.4 angstrom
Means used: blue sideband 6.13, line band 5.88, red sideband 6.2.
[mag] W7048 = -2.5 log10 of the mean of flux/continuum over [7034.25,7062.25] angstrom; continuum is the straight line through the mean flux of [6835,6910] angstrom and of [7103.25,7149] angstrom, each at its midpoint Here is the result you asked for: -0.091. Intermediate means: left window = 6.13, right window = 6.01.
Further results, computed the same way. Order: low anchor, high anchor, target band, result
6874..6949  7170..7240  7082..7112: 0.46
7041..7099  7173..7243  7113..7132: 0.30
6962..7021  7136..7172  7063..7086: 0.06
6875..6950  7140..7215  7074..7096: 0.43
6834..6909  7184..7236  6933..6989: 0.23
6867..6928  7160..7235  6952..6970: 0.14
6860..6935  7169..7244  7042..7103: 0.36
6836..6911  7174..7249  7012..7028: 0.36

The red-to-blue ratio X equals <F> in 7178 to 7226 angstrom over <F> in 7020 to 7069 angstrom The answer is 1.89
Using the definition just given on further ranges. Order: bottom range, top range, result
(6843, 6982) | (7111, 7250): 1.45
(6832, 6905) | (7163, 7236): 1.70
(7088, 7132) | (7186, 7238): 1.91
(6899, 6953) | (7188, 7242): 1.87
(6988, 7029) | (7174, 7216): 2.08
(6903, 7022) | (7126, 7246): 1.50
